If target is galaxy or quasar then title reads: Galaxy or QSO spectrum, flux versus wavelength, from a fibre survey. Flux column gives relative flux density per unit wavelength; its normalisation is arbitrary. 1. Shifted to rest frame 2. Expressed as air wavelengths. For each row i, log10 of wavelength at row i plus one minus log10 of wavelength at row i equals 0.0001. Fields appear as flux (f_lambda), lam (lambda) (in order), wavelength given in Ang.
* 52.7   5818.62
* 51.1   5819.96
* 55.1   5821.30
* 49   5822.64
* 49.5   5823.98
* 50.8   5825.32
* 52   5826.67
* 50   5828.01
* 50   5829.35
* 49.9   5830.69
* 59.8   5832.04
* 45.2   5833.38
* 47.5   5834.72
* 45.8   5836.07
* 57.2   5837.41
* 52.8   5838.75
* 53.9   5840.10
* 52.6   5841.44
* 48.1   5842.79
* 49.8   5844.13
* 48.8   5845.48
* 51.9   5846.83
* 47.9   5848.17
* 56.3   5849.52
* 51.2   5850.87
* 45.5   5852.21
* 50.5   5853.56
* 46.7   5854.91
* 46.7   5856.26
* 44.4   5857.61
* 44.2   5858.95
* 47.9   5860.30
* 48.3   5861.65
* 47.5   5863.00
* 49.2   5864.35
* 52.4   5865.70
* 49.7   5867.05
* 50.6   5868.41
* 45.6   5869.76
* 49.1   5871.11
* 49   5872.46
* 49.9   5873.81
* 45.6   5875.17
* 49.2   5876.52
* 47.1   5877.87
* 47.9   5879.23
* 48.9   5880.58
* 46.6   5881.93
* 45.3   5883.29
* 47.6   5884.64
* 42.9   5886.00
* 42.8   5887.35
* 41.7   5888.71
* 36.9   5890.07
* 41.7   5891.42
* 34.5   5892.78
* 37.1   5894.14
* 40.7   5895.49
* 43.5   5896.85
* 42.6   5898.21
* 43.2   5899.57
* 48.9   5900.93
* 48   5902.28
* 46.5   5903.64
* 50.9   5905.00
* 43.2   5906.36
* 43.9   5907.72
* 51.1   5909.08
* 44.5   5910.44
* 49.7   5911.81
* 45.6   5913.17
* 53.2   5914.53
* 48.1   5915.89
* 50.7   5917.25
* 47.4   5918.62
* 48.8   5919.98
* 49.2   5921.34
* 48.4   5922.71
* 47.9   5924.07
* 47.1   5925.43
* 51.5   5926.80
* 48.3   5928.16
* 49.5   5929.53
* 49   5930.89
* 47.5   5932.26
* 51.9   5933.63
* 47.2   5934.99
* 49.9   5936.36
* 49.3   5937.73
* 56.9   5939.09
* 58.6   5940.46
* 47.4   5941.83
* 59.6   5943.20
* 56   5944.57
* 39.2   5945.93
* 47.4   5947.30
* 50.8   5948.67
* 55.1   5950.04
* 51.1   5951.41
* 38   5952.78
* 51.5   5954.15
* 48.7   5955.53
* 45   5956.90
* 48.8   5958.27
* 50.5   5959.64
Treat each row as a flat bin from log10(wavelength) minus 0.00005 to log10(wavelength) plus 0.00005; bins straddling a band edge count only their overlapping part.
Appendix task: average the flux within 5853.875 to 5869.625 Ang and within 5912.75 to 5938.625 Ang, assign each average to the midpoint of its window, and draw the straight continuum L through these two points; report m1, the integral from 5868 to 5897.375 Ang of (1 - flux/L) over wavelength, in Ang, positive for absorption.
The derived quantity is 2.2 Ang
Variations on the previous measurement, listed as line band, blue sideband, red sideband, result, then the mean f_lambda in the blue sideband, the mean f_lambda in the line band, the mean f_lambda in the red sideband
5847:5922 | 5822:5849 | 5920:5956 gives 5.3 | 50.7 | 46.7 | 49.9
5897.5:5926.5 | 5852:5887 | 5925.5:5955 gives 0.9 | 47.6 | 47.6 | 50.2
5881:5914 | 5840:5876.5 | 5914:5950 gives 3.6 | 48.9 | 44.2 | 50.1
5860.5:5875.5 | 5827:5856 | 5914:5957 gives 0.4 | 50.5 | 48.8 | 49.7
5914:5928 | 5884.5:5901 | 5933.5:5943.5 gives -0.3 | 41.4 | 49.2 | 52.4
